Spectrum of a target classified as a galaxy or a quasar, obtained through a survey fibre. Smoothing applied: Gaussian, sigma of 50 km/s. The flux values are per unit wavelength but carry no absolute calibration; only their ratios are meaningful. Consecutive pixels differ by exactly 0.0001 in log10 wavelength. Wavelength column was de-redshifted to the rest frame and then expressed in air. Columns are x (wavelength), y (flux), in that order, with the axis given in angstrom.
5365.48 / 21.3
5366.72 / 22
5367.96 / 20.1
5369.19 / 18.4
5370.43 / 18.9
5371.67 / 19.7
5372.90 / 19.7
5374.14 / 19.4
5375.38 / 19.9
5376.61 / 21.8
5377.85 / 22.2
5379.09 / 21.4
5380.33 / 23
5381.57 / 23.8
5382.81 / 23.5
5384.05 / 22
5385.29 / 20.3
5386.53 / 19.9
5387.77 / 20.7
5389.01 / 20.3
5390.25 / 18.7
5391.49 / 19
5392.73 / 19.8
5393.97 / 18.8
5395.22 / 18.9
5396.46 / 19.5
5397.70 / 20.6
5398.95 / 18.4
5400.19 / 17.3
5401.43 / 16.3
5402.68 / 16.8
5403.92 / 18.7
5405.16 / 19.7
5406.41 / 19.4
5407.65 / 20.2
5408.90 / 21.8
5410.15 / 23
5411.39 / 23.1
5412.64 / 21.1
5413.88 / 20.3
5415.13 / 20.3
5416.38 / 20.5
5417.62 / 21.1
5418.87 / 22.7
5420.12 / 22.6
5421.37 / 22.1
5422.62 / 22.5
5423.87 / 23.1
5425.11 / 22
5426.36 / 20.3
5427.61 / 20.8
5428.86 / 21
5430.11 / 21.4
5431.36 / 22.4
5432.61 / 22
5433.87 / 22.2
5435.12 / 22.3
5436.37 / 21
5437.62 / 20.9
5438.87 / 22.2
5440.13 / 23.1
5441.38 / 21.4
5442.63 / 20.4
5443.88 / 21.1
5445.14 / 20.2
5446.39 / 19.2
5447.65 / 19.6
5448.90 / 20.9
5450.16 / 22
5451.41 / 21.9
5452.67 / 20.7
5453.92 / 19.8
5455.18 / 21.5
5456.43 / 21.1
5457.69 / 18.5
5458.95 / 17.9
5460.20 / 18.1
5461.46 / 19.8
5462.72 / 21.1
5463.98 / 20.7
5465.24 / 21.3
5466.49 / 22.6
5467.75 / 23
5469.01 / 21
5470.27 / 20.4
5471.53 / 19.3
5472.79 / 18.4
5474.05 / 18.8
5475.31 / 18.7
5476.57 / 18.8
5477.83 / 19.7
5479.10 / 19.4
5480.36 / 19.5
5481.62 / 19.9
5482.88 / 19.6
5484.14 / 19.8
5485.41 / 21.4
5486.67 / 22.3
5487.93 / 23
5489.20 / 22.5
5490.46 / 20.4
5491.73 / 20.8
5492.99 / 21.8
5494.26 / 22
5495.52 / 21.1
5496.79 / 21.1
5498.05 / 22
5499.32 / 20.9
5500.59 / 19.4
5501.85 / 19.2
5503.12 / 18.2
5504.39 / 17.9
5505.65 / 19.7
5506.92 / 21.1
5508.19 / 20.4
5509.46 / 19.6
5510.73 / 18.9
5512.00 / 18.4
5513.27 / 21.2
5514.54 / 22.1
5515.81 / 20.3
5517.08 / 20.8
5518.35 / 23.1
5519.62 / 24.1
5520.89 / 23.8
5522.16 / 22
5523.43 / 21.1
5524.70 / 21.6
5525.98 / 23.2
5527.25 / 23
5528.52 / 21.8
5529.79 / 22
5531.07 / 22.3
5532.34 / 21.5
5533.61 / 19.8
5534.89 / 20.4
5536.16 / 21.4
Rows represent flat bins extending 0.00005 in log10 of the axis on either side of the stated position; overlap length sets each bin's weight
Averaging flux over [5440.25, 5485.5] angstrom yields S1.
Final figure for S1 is 20.2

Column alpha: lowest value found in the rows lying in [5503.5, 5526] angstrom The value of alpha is 17.9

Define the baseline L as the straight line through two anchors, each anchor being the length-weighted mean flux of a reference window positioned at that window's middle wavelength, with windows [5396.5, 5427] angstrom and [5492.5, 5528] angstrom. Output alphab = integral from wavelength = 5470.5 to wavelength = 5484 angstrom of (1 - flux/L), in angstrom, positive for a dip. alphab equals 1.0 angstrom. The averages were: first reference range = 20.6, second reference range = 21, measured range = 19.3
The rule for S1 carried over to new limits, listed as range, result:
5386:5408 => 19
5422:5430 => 21.6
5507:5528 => 21.5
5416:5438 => 21.7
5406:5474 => 21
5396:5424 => 20.4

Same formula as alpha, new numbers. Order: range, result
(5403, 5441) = 18.7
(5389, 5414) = 16.3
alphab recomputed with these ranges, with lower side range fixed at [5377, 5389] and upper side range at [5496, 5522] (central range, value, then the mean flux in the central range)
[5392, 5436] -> 1.70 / 20.7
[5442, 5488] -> 1.66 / 20.3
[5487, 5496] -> -0.39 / 21.7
